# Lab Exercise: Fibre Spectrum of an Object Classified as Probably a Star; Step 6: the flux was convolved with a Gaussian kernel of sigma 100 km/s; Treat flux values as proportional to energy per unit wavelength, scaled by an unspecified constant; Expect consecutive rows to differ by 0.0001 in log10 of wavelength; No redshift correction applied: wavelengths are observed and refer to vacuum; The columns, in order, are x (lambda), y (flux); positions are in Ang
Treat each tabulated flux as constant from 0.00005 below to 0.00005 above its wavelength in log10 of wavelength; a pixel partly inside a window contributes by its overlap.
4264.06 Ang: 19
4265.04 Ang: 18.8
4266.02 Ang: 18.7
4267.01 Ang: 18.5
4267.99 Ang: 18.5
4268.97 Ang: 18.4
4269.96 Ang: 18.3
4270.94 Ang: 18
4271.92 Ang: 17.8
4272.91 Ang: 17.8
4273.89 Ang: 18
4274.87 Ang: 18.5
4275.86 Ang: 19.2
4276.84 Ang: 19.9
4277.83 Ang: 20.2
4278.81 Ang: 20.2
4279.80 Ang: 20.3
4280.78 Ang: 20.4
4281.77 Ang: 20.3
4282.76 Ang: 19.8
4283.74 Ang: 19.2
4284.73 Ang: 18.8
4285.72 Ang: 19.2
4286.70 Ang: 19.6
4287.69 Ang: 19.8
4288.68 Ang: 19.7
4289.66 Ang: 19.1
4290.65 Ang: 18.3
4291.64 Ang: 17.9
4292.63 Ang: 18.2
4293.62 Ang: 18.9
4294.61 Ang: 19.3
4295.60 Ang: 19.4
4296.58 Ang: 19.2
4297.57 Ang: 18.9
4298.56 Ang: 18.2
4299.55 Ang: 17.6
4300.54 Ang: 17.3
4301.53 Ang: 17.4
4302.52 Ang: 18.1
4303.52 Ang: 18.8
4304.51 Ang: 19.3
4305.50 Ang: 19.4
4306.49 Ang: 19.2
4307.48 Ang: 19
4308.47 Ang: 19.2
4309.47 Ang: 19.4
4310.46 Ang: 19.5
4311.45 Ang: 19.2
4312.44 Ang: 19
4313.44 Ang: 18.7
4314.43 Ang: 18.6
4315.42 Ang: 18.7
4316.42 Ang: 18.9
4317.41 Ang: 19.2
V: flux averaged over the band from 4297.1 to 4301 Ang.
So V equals 18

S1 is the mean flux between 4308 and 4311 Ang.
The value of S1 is 19.3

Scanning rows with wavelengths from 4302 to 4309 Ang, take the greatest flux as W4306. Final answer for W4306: 19.4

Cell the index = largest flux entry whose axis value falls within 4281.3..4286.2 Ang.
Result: 20.3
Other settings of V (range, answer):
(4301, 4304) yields 18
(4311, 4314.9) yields 18.9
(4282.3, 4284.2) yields 19.6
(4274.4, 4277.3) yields 19.2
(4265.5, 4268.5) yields 18.6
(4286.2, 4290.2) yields 19.6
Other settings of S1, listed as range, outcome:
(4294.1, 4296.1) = 19.4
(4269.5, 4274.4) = 18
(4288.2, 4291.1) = 19.1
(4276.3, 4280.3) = 20.2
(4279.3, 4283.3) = 20.2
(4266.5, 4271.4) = 18.3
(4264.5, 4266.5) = 18.8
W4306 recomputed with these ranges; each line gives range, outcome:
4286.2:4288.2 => 19.8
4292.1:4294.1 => 18.9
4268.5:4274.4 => 18.4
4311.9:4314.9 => 19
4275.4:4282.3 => 20.4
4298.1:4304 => 18.8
